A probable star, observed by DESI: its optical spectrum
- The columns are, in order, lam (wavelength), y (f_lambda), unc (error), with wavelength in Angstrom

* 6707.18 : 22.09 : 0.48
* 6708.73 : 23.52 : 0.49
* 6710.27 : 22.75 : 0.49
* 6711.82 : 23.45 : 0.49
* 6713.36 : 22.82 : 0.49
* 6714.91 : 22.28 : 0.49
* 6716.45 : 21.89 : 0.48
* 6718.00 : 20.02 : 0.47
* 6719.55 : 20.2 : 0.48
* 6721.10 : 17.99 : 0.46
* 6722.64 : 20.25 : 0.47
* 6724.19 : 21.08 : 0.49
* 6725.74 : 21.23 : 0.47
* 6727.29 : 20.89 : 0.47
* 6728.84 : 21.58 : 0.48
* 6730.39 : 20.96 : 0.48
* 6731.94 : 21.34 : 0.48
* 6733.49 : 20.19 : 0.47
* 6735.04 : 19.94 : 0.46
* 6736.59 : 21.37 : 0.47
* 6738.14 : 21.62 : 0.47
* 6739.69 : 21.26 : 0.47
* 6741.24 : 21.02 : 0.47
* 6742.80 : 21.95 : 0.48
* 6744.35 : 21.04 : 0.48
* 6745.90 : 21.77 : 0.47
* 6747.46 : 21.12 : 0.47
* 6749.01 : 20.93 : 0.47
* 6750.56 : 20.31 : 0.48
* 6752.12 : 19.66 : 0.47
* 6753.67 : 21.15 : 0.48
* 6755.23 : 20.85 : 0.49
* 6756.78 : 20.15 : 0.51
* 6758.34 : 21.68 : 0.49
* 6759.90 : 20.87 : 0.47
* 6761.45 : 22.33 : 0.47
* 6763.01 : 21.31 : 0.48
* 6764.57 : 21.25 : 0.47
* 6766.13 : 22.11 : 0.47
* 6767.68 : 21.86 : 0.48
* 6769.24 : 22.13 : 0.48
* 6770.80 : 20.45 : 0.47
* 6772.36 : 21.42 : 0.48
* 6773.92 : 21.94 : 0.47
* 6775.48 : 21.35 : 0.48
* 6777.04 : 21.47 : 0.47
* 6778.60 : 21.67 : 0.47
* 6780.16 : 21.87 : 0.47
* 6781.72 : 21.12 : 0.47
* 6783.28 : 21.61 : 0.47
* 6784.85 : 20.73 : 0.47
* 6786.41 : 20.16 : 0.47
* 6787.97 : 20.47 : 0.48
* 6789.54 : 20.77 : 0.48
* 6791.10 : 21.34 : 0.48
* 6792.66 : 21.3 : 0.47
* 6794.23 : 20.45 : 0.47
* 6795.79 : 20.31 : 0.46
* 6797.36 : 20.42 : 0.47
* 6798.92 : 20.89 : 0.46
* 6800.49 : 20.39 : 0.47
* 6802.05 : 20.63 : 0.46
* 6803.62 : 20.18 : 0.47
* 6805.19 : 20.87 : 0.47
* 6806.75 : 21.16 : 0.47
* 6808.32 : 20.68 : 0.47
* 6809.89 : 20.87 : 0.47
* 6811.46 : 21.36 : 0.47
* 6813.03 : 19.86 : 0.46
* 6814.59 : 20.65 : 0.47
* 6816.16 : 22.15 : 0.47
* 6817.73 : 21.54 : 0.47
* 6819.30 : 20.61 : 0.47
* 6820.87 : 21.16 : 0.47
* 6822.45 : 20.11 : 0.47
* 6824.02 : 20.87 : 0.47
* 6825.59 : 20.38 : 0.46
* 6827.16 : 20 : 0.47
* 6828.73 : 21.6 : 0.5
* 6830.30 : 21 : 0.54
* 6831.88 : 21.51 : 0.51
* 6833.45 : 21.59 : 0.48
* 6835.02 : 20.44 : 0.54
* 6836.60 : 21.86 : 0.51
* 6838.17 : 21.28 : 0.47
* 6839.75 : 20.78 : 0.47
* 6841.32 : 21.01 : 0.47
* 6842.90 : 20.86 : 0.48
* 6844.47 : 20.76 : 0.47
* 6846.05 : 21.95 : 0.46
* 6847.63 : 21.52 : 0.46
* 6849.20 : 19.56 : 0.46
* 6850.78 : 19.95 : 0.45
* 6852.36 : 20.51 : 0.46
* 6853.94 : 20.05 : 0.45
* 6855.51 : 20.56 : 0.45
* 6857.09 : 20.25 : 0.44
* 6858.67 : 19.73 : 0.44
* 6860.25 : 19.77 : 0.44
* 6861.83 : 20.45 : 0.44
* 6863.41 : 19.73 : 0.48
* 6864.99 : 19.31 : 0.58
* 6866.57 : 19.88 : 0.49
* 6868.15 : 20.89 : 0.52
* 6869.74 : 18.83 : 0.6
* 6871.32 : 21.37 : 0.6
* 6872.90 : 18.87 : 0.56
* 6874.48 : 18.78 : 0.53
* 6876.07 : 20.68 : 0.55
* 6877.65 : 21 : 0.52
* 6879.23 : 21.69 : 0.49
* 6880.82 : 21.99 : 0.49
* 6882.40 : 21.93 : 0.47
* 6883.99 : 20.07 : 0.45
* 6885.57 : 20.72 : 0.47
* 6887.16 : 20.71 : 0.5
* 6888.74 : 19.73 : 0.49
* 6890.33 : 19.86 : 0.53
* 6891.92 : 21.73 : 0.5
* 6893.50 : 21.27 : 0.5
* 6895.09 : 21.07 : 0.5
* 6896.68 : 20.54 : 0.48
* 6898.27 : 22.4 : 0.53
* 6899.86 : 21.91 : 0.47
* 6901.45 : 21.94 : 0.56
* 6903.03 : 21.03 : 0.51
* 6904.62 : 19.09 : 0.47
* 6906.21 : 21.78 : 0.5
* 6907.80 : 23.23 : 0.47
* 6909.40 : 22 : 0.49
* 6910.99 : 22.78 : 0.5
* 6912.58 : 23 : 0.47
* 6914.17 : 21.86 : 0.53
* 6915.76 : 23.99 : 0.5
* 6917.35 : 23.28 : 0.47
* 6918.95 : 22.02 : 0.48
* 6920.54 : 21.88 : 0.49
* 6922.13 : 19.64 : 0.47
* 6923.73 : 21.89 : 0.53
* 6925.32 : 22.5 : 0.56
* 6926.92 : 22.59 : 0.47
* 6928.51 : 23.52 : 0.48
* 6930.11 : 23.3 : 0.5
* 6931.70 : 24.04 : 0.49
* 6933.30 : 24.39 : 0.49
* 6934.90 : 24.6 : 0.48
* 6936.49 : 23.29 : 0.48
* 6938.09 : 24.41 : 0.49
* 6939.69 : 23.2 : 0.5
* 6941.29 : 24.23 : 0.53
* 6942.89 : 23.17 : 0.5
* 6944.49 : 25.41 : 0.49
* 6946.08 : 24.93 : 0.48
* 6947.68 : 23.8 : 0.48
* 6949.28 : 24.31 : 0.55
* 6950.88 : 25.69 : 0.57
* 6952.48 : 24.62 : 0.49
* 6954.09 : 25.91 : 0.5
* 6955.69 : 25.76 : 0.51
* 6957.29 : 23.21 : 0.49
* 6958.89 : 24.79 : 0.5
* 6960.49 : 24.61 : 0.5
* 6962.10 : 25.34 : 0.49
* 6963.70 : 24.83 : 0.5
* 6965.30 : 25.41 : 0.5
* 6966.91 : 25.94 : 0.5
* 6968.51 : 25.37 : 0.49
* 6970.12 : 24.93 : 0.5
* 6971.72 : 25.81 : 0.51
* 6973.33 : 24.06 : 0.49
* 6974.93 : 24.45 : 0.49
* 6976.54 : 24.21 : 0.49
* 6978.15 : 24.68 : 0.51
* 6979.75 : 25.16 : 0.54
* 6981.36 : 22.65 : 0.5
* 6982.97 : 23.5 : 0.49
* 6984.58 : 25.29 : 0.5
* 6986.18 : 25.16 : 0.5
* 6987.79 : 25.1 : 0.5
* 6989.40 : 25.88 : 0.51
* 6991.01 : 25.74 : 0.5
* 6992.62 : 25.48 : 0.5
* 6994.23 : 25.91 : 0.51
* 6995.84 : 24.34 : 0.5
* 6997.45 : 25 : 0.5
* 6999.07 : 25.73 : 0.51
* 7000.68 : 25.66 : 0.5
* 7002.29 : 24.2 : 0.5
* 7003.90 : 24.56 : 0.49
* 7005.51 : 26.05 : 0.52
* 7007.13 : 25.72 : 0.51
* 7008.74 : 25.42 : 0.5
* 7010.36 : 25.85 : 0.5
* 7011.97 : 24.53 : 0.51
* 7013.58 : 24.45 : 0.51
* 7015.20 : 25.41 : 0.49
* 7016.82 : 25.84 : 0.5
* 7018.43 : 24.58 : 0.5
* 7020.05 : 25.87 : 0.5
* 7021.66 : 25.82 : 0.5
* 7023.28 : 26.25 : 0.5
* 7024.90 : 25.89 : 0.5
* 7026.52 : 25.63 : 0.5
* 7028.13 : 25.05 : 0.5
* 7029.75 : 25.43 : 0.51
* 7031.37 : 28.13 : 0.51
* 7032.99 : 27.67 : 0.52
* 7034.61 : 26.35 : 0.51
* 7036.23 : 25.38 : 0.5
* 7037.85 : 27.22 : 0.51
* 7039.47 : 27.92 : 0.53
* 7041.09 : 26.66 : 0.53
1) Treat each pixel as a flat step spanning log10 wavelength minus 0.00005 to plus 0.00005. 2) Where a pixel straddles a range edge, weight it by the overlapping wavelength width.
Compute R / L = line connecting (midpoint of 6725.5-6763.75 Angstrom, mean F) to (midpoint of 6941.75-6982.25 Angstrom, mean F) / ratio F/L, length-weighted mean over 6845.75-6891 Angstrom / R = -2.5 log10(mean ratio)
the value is 0.14 mag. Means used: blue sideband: 21.1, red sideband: 24.8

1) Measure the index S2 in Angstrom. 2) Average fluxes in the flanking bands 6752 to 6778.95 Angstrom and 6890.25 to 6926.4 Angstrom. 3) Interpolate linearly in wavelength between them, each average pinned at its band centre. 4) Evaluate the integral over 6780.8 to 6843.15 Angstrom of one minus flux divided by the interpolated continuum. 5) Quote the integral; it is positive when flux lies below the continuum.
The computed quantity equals 1.8 Angstrom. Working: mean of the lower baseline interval 21.4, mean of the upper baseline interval 21.8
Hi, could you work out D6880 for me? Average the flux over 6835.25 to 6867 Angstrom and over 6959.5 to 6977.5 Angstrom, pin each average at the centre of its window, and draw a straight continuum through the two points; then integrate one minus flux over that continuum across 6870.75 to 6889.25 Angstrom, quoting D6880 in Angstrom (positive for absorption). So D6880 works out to 0.8 Angstrom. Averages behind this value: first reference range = 20.5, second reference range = 25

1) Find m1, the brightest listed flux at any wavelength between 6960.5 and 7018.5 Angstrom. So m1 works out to 26.05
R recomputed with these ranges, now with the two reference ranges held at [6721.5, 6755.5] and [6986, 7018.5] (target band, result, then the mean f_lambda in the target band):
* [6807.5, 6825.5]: 0.07 mag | 20.9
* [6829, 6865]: 0.10 mag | 20.7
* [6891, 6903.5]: 0.10 mag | 21.5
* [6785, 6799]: 0.06 mag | 20.7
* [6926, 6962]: 0.00 mag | 24.3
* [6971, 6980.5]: 0.01 mag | 24.7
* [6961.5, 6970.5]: -0.03 mag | 25.3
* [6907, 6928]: 0.07 mag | 22.4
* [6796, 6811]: 0.07 mag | 20.7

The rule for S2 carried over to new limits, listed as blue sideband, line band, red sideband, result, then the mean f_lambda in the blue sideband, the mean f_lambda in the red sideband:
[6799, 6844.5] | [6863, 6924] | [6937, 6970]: 4.9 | 20.9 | 24.7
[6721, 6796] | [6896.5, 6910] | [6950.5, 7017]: 1.2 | 21.1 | 25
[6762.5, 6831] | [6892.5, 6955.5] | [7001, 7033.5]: 1.9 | 21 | 25.6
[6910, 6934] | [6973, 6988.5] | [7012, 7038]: 0.0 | 22.7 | 25.9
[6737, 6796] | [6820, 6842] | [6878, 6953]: 0.8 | 21.2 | 22.5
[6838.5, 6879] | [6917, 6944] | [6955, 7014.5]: -0.1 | 20.3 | 25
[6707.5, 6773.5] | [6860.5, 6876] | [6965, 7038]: 2.3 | 21.2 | 25.3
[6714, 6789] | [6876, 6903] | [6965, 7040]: 2.7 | 21.1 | 25.4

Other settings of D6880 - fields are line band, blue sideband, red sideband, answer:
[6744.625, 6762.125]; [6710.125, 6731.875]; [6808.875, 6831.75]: 0.1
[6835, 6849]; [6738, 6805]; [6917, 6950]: 0.6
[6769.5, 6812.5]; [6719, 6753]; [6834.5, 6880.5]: -0.7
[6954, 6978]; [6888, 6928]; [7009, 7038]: -1.2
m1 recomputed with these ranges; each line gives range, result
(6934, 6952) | 25.69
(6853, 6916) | 23.99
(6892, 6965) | 25.91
